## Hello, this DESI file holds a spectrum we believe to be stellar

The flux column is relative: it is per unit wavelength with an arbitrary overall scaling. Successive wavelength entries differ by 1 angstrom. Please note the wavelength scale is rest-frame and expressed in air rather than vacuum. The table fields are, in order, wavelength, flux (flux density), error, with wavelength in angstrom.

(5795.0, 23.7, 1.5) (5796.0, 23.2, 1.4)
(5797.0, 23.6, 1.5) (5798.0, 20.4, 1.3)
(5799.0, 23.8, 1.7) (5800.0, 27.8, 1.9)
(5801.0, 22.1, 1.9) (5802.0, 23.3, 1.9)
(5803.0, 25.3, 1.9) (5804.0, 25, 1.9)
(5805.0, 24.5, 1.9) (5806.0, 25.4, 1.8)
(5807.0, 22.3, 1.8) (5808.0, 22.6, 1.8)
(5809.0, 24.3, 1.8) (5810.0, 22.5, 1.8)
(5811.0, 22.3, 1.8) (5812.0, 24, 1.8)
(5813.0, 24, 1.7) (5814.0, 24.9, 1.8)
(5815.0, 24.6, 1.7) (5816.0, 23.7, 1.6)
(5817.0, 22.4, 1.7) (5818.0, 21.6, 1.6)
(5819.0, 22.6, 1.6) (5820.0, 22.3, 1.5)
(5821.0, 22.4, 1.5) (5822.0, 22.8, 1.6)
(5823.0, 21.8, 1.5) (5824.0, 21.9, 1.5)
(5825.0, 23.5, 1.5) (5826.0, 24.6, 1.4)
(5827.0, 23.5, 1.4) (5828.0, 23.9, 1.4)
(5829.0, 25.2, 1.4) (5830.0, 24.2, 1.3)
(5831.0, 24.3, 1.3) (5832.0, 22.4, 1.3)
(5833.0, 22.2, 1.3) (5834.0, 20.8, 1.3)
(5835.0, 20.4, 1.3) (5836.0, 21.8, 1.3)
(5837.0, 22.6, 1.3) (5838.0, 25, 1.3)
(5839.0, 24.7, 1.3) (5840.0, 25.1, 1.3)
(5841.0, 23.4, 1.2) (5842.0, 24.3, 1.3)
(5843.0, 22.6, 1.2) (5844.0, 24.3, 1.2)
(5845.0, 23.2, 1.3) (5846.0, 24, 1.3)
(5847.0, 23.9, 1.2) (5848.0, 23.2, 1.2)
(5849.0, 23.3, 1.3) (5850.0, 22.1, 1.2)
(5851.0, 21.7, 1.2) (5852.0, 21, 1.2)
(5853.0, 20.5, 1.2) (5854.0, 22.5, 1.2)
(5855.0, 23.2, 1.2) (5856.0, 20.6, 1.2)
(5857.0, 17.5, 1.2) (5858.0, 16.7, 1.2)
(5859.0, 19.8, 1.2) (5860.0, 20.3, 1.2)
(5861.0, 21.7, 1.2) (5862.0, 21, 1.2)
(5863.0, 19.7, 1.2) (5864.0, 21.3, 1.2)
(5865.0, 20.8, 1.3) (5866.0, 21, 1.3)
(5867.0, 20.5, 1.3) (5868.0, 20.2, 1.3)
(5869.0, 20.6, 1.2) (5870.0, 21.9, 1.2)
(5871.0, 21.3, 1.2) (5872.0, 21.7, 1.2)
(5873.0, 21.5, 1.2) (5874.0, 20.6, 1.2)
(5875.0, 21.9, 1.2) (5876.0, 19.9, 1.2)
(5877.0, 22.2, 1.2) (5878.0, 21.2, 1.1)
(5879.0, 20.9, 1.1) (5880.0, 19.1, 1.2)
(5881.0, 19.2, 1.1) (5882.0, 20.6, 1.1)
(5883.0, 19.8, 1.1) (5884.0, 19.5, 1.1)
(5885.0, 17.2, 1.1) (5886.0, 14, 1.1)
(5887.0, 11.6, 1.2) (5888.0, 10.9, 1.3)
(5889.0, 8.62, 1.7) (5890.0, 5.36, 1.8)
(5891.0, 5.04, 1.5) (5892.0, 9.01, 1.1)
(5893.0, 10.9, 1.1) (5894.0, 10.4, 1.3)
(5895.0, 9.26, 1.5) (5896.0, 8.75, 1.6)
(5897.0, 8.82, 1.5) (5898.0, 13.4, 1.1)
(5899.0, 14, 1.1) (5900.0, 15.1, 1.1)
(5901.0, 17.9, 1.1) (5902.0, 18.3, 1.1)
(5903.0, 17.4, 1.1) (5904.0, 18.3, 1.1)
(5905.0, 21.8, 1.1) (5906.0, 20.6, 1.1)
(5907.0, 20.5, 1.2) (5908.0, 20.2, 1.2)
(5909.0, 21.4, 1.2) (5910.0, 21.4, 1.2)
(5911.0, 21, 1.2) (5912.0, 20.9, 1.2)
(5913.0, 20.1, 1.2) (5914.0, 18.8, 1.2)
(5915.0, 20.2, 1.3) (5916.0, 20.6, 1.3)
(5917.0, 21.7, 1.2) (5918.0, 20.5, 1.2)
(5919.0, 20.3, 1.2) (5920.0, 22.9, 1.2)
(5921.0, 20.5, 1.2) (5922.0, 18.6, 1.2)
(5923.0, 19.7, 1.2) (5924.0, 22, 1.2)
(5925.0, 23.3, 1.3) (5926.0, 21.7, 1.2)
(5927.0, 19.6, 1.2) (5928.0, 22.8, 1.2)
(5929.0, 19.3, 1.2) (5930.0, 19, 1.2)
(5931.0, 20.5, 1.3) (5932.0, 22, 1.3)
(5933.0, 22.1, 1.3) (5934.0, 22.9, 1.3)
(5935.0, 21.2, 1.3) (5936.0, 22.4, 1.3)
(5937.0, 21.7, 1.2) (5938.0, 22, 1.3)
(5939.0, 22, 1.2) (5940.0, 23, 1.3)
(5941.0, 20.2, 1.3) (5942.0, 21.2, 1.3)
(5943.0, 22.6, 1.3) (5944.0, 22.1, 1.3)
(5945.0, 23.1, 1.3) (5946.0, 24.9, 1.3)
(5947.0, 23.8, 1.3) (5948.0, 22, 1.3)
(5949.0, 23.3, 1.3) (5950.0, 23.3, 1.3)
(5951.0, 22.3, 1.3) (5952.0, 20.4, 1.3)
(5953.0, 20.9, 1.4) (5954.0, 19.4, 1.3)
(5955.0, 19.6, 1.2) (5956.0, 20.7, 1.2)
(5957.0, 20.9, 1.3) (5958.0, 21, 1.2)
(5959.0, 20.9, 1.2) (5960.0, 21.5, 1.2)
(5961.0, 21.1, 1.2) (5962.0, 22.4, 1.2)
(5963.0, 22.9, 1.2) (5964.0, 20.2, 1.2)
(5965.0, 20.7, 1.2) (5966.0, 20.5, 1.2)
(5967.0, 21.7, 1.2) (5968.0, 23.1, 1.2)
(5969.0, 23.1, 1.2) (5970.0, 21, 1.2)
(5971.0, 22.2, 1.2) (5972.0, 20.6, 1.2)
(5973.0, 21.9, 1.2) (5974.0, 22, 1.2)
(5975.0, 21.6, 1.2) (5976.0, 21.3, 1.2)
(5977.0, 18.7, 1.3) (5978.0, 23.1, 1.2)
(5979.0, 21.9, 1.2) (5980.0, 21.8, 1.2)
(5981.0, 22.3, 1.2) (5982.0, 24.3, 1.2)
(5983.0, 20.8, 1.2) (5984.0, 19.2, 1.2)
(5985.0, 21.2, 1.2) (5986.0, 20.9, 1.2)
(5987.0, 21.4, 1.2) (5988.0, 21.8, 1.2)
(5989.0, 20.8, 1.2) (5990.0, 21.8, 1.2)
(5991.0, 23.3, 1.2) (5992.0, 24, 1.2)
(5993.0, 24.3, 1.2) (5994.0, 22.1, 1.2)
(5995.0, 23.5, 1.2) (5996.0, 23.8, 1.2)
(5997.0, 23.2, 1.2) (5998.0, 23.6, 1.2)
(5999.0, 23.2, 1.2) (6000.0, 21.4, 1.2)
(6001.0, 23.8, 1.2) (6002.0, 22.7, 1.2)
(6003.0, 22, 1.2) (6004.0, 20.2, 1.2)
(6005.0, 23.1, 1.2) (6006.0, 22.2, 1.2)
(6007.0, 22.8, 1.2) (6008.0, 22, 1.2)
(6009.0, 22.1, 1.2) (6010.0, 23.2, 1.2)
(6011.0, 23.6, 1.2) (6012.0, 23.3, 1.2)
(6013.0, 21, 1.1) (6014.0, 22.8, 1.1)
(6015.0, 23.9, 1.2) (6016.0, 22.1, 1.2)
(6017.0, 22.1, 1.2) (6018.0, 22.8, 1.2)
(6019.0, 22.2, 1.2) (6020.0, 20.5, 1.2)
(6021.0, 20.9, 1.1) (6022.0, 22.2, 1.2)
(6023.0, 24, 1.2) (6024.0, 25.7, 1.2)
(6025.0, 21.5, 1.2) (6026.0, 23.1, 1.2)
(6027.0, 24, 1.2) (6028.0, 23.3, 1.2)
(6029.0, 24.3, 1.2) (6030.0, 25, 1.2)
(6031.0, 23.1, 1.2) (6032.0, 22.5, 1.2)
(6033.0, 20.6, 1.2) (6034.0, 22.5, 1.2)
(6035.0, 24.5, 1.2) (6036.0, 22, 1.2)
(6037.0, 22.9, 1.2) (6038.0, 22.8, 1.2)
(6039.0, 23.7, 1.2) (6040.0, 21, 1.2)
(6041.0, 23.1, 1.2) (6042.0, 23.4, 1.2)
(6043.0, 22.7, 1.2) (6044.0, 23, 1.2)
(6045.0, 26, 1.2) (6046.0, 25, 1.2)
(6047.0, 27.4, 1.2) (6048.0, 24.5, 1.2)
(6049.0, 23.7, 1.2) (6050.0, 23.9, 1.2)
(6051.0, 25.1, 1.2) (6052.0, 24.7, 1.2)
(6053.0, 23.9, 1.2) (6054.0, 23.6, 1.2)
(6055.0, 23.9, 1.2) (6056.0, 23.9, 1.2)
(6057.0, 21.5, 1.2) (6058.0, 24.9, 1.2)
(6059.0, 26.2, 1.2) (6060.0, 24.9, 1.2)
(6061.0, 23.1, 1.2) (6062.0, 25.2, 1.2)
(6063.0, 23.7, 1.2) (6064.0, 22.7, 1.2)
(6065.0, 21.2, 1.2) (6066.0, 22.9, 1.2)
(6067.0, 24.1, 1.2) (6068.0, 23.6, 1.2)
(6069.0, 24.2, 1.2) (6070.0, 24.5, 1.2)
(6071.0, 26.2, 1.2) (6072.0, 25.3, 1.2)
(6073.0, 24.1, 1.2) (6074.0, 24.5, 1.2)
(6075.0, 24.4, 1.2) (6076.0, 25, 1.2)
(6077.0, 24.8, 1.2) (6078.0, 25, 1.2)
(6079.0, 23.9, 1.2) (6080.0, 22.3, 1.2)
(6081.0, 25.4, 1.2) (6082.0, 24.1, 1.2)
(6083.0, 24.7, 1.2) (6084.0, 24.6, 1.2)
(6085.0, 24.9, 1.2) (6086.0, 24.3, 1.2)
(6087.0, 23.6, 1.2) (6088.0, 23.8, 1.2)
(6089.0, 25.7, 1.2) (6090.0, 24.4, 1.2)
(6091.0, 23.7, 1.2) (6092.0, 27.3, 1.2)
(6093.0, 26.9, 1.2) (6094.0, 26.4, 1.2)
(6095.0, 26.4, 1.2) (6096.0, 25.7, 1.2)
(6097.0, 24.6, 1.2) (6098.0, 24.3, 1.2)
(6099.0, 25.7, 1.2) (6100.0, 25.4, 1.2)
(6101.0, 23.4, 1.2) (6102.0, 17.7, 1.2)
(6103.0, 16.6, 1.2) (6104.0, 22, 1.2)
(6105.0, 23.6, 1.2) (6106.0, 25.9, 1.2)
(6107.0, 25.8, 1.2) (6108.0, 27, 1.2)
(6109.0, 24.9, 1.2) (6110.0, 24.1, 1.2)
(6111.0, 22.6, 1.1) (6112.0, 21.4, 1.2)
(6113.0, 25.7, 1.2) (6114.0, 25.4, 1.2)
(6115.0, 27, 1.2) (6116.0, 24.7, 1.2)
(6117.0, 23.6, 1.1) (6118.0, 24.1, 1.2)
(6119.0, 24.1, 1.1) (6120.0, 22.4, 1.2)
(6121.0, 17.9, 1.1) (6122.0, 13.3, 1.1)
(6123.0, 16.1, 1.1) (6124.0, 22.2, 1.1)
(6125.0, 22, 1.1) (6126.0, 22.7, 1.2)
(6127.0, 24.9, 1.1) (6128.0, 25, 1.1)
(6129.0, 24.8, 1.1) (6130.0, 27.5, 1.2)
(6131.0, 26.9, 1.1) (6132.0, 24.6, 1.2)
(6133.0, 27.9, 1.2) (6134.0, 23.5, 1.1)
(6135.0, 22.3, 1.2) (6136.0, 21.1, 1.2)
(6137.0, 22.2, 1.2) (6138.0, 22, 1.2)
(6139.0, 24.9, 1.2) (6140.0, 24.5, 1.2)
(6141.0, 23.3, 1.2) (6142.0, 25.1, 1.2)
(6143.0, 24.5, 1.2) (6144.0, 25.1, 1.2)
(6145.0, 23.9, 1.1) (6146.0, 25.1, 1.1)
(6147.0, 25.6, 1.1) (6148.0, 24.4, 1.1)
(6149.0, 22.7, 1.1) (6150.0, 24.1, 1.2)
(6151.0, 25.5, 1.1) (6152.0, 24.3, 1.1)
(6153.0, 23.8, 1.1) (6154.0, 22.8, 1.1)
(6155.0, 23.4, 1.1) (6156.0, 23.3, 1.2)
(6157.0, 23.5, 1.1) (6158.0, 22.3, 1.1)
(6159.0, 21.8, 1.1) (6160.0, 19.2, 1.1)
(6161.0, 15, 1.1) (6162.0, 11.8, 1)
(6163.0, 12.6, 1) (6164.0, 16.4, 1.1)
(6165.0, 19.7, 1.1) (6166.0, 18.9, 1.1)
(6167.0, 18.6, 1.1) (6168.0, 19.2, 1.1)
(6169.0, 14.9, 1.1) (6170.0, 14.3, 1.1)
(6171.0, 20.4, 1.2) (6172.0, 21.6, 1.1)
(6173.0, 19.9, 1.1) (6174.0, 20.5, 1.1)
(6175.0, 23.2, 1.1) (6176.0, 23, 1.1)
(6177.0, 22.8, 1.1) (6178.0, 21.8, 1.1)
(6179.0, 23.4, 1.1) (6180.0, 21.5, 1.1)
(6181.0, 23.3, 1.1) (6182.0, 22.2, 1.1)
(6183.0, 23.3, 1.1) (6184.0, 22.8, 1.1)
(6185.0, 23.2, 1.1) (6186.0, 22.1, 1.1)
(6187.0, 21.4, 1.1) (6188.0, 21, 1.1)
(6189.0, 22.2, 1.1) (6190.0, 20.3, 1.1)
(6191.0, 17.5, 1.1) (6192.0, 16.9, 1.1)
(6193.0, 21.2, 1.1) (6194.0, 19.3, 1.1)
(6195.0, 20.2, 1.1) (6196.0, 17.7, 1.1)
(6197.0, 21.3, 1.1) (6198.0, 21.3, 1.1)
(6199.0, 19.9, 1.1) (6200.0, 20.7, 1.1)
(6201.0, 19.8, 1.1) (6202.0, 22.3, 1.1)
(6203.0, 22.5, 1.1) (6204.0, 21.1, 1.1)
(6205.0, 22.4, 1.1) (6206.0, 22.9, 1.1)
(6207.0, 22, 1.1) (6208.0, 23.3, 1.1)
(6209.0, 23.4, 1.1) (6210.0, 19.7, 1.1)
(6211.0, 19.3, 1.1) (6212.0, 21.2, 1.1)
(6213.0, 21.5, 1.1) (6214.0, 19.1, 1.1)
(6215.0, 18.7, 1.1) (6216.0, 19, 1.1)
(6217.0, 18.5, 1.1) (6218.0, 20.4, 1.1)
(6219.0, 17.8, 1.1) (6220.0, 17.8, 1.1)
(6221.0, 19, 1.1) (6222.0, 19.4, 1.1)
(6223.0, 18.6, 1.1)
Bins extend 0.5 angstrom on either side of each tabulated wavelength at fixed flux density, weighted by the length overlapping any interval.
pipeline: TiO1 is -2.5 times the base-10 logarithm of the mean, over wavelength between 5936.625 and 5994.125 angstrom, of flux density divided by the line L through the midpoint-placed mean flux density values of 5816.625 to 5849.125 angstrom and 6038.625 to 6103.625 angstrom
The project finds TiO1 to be 0.09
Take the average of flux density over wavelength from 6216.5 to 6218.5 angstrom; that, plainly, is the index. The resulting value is 19.4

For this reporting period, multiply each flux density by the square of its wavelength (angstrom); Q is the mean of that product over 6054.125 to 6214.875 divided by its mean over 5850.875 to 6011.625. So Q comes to 1.19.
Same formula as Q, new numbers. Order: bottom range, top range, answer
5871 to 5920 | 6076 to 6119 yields 1.51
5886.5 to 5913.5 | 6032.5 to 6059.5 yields 1.68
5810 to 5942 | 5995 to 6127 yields 1.23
